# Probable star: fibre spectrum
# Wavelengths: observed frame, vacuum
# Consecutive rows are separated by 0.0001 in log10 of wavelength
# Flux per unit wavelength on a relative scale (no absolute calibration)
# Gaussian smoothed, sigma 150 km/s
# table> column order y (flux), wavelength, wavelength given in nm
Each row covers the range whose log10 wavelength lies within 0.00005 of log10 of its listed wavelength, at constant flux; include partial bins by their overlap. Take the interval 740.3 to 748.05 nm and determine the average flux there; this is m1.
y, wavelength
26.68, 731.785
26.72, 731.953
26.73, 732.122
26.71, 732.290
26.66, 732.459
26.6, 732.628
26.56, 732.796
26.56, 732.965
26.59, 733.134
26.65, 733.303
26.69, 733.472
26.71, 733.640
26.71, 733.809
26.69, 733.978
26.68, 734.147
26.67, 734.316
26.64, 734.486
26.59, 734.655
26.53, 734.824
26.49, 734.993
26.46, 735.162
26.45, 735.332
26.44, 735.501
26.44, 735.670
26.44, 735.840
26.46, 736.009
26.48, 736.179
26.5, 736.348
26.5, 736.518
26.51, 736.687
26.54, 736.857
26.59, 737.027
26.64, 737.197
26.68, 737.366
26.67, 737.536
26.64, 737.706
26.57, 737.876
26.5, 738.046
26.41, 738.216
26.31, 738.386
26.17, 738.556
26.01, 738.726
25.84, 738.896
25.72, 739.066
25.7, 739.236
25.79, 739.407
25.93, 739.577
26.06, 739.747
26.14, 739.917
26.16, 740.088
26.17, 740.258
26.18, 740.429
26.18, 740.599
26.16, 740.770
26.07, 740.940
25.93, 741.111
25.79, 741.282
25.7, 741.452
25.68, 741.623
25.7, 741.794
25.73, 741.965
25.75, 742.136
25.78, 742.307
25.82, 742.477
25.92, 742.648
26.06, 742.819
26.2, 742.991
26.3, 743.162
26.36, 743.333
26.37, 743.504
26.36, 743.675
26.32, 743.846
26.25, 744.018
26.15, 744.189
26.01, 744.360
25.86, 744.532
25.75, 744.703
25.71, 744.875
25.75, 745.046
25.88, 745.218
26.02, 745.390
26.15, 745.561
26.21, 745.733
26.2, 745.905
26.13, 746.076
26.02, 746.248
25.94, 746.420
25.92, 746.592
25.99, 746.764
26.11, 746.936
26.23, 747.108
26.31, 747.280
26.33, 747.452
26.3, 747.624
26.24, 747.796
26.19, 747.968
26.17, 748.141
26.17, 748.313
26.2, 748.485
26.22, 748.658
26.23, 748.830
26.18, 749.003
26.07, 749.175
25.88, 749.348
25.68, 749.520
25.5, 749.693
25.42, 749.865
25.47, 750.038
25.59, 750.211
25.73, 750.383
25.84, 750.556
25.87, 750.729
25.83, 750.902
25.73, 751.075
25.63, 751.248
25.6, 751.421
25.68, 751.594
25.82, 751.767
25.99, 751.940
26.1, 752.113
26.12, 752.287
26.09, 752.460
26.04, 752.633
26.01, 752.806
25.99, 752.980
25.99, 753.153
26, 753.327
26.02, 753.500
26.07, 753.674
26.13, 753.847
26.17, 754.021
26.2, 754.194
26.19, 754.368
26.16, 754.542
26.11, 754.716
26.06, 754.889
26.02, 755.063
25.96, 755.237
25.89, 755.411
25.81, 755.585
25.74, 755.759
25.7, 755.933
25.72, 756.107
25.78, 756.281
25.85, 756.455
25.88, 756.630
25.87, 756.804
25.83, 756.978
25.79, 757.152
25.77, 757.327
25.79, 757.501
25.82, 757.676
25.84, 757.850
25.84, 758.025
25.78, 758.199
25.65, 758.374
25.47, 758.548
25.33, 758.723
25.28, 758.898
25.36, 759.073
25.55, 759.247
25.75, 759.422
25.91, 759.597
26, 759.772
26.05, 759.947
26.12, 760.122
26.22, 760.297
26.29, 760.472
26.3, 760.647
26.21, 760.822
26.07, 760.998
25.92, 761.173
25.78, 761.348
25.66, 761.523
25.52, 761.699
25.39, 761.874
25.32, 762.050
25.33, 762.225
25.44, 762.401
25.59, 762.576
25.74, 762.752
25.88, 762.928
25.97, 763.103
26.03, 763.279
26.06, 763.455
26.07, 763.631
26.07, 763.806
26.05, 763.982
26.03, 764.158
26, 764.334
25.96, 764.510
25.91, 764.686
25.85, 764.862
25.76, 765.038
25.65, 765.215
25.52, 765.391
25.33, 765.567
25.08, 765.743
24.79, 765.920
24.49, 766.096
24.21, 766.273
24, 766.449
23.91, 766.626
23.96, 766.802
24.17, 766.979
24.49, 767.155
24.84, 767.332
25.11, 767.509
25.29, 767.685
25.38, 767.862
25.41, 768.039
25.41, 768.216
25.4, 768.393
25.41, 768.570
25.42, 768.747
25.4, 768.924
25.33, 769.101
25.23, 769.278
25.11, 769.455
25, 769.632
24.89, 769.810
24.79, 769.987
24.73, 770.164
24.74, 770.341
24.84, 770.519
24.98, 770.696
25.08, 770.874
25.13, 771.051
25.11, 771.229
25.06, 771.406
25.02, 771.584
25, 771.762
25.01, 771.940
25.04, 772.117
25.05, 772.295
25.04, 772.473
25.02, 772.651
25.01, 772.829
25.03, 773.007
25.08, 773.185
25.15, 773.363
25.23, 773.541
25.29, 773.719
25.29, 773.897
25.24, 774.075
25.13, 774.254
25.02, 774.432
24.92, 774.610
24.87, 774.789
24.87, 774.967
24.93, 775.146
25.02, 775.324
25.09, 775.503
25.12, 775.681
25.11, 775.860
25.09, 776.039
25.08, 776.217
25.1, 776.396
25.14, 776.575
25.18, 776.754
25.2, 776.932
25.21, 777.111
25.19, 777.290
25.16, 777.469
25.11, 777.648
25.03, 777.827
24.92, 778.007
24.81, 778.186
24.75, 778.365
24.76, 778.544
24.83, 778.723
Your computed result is 26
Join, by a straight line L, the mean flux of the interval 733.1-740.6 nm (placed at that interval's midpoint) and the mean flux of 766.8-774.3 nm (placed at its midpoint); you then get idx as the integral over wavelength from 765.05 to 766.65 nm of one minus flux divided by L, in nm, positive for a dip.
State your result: 0.03 nm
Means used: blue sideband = 26.4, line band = 24.8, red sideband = 25.1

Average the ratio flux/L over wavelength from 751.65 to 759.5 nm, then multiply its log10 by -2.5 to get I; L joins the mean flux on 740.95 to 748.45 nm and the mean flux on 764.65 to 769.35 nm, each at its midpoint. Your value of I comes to -0.01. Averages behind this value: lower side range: 26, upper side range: 25.1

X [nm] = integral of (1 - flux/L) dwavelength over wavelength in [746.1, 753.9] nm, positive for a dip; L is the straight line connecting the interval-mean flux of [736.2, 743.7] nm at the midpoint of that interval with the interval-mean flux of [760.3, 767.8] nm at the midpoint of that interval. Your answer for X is -0.03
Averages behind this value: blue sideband 26.2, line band 26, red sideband 25.5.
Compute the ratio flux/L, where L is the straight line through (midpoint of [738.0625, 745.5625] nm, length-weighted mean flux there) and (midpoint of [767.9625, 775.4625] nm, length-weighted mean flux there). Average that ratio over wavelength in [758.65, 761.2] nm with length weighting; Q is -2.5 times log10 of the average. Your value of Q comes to -0.02 mag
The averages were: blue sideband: 26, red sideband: 25.1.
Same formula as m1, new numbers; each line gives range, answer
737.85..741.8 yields 26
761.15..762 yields 25.6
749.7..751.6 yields 25.7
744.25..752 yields 26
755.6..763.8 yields 25.8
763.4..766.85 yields 25.3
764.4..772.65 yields 25.1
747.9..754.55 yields 25.9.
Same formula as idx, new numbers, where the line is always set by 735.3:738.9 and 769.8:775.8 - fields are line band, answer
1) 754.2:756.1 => -0.017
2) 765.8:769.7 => 0.051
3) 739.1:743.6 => 0.052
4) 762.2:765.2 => -0.057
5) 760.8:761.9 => -0.013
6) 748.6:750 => 0.005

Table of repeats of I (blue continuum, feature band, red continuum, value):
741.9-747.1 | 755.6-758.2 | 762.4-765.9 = 0.00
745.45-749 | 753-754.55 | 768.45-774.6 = -0.01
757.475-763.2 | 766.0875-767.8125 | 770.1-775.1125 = 0.04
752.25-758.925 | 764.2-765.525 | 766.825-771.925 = -0.02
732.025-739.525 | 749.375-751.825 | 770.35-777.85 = 0.01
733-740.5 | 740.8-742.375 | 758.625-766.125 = 0.02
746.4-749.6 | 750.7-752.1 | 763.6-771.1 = 0.01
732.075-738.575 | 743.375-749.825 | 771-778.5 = 0.00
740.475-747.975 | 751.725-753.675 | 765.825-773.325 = -0.01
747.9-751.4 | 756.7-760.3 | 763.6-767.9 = -0.01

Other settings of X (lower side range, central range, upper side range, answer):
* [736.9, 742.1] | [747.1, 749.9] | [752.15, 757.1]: -0.005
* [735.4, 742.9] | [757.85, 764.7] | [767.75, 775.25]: -0.103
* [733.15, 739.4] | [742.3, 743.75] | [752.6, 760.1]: 0.006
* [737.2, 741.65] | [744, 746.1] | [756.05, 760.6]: 0.004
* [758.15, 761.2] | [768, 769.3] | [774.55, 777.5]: 0.002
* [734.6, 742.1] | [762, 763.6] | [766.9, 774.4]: -0.023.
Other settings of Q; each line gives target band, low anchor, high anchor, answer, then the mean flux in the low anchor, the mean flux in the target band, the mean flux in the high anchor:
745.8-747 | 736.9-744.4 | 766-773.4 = -0.01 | 26.1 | 26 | 24.9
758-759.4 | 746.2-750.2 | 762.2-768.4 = 0.00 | 26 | 25.5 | 25.3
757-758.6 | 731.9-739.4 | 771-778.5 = 0.00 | 26.5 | 25.8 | 25.1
